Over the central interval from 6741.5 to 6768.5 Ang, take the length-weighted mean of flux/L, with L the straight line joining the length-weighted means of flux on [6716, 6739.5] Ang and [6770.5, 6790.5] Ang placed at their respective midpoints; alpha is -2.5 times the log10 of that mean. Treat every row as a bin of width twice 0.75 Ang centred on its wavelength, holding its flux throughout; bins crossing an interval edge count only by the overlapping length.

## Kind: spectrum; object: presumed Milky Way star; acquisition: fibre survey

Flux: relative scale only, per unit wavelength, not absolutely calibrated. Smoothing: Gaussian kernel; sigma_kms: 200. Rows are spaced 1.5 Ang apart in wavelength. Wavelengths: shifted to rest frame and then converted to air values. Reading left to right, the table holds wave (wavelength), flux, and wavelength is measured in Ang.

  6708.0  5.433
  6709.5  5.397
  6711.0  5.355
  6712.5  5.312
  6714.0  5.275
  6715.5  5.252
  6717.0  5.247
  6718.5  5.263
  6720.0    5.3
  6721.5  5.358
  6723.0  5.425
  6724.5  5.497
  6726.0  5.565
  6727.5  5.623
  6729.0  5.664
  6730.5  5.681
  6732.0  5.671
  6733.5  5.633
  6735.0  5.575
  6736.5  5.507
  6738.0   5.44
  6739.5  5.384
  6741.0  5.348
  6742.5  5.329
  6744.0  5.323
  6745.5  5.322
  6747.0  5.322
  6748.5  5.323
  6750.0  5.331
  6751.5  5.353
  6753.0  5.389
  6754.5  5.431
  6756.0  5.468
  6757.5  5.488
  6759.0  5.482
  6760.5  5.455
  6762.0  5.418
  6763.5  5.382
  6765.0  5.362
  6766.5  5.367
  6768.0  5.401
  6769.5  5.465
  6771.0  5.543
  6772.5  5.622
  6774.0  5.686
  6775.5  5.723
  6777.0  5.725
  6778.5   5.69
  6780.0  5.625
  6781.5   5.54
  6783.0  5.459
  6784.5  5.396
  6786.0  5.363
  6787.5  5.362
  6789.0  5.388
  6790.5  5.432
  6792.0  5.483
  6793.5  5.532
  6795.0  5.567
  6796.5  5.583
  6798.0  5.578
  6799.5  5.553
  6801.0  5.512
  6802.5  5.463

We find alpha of 0.026 mag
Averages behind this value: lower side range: 5.49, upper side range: 5.54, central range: 5.39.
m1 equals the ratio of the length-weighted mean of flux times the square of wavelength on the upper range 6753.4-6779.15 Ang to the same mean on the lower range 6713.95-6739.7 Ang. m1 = 1.02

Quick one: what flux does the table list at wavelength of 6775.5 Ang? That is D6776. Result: 5.723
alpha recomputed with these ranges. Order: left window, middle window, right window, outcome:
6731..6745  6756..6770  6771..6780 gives 0.035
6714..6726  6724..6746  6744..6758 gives -0.029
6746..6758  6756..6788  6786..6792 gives -0.022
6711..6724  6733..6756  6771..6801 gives 0.000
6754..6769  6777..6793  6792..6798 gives 0.006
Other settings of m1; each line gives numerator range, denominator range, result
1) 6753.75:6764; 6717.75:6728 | 1.01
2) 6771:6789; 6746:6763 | 1.04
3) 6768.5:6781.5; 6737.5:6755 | 1.06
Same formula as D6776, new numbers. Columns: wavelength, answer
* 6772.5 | 5.622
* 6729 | 5.664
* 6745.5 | 5.322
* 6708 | 5.433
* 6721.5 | 5.358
